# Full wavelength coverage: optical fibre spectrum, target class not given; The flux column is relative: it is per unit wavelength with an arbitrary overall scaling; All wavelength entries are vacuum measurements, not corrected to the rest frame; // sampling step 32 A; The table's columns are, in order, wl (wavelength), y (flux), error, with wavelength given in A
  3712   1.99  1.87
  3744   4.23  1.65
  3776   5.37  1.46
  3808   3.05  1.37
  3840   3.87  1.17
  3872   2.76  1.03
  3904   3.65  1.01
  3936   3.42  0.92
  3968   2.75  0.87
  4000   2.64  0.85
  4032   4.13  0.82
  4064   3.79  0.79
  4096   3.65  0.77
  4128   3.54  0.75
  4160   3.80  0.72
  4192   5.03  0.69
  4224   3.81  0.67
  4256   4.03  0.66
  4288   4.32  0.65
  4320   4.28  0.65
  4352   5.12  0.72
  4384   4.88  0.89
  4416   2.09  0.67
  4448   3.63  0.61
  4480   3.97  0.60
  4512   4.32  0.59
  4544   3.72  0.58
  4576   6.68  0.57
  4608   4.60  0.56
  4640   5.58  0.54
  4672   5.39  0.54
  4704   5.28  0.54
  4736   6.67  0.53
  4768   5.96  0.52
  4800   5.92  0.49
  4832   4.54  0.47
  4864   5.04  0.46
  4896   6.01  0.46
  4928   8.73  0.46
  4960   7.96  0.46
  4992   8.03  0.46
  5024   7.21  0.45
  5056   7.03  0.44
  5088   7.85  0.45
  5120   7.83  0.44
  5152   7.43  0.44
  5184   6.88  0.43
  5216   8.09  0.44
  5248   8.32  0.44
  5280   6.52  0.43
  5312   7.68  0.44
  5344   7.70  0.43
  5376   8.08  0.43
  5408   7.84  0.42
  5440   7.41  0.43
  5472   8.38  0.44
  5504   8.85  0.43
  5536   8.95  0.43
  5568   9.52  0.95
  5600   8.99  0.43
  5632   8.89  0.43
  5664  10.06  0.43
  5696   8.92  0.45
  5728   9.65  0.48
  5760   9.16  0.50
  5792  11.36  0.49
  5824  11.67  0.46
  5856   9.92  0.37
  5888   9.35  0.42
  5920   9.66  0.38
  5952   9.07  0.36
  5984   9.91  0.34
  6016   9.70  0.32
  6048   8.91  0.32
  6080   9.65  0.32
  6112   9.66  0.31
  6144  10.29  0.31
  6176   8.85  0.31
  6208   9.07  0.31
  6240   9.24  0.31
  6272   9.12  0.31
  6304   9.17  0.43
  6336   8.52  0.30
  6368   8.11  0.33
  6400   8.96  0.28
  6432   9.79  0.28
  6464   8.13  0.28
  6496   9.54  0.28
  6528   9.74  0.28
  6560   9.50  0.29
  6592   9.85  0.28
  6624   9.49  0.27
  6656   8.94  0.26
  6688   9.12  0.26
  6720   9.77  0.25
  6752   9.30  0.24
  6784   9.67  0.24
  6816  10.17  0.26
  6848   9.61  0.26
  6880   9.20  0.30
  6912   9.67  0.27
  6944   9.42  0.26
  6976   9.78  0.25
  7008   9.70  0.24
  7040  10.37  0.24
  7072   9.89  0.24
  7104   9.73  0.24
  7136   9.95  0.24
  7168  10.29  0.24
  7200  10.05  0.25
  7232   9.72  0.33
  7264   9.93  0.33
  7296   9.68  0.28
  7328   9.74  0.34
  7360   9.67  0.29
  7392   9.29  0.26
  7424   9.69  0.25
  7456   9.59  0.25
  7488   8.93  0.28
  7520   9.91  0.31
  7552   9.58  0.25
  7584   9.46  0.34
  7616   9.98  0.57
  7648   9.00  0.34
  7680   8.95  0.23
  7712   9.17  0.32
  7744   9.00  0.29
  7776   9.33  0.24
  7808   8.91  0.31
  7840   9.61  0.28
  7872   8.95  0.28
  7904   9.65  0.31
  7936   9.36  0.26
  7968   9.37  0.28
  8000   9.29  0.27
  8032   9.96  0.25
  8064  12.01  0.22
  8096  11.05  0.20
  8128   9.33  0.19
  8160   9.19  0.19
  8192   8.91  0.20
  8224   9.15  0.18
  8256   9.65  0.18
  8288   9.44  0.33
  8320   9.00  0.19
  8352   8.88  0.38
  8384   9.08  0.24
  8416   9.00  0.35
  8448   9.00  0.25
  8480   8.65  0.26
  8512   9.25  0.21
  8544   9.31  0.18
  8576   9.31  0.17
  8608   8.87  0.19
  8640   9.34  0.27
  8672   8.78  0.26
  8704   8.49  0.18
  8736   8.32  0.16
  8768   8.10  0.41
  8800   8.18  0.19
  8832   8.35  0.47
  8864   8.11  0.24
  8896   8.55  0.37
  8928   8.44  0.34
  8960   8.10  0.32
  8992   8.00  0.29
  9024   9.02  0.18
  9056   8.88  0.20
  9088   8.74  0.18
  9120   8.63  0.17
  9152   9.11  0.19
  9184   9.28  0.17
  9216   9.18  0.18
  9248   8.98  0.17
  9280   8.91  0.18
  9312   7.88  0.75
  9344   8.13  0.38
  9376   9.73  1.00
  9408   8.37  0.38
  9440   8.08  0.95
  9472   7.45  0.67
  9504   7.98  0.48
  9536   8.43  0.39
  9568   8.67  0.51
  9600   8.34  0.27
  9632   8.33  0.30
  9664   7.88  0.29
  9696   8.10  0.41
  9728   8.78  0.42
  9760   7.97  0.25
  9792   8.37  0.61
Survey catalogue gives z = 0.229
